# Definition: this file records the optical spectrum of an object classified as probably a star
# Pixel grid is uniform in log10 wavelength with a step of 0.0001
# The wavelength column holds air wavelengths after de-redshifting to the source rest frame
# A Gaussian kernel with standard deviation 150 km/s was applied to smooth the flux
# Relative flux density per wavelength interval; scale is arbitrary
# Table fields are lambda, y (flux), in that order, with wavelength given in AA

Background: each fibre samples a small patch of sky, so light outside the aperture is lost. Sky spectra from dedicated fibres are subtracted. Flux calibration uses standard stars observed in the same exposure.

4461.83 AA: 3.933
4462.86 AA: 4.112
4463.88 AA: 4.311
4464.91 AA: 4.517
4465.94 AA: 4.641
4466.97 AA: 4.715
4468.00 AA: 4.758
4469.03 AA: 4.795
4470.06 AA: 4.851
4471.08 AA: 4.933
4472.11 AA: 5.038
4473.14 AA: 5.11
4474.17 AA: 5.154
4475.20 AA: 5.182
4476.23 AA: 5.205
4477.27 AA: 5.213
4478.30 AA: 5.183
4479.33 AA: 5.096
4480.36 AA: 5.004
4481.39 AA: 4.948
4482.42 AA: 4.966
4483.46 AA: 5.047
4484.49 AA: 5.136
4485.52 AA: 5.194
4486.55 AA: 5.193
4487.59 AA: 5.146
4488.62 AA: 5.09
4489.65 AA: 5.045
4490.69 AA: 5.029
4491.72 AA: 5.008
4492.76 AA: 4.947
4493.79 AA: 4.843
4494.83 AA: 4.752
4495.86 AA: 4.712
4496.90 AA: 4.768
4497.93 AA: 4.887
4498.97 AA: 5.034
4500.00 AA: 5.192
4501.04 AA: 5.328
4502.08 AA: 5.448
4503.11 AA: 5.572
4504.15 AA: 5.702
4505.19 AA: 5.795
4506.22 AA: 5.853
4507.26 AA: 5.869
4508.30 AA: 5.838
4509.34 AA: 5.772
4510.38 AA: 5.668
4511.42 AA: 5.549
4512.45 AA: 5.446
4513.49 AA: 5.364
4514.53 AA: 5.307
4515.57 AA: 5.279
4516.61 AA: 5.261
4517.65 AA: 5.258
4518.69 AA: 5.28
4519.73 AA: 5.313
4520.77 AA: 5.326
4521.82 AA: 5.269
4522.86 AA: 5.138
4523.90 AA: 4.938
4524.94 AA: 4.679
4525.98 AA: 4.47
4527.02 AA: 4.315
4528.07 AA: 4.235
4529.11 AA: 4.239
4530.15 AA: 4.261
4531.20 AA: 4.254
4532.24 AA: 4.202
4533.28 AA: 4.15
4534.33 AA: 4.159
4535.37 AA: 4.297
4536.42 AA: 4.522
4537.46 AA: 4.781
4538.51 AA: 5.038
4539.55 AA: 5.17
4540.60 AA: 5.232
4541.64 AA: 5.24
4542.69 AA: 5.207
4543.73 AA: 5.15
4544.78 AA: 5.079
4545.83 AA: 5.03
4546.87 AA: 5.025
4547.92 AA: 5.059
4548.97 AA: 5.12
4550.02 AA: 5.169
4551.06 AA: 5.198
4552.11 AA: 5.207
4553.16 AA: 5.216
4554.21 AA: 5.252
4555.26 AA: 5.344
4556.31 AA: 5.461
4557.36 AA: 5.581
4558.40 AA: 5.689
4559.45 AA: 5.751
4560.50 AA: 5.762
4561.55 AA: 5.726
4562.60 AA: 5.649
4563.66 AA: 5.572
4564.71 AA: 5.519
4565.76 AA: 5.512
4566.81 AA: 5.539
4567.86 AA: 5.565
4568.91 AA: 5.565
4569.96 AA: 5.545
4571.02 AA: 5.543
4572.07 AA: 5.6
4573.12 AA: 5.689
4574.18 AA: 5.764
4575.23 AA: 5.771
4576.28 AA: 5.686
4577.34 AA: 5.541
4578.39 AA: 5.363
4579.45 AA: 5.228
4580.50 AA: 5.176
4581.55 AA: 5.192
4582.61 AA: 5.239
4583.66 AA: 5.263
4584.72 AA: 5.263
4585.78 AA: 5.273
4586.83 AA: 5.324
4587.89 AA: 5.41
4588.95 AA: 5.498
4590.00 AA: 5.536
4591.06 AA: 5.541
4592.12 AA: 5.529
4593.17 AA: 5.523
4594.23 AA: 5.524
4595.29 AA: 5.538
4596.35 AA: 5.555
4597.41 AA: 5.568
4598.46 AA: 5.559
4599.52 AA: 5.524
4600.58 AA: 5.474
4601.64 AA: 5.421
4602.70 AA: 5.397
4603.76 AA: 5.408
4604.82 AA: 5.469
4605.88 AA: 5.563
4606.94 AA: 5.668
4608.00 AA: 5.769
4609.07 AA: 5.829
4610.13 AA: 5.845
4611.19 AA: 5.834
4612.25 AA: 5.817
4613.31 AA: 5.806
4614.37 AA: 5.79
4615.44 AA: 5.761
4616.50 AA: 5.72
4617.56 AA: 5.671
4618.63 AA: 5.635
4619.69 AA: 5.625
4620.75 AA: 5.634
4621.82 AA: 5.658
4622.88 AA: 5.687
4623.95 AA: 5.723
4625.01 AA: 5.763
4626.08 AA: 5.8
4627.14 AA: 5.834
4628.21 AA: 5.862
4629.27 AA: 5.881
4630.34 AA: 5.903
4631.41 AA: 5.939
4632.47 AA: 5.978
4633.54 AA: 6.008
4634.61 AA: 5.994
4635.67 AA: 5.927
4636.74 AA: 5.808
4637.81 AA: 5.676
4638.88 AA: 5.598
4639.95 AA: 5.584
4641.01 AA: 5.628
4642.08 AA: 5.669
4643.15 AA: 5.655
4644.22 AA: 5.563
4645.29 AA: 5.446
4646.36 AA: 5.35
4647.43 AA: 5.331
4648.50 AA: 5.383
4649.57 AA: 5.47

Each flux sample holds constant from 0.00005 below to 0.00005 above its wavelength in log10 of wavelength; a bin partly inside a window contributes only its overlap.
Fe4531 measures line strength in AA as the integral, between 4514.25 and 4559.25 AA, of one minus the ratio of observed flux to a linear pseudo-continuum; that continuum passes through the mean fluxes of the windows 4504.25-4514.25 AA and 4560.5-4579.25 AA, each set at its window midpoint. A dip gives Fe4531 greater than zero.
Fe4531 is 5.4 AA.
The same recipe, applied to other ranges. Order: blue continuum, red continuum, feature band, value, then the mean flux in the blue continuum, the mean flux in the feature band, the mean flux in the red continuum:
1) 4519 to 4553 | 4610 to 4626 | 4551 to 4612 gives -2.15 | 4.83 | 5.51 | 5.73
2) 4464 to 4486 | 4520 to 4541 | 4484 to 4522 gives -3.83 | 4.97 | 5.28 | 4.64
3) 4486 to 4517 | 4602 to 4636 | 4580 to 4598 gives 0.72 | 5.29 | 5.41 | 5.75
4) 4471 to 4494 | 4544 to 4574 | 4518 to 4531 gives 1.20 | 5.08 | 4.78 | 5.43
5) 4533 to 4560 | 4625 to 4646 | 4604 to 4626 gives -0.38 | 5.09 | 5.71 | 5.77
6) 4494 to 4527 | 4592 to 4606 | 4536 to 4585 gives 0.40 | 5.27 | 5.36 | 5.5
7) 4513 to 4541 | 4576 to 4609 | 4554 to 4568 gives -1.18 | 4.8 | 5.57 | 5.45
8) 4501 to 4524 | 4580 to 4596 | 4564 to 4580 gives -0.46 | 5.47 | 5.56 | 5.39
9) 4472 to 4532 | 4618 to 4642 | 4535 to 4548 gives 0.81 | 5.12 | 4.99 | 5.78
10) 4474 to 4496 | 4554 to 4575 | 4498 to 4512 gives -1.01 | 5.05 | 5.56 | 5.59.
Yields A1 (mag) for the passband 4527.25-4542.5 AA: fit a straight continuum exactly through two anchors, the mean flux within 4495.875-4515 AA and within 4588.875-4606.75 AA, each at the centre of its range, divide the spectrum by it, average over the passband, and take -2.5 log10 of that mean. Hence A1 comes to 0.20 mag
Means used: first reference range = 5.45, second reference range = 5.51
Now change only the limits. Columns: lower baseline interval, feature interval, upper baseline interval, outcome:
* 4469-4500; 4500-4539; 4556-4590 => 0.032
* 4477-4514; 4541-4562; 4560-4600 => 0.021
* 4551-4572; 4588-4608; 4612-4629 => 0.026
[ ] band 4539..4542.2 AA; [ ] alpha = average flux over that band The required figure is 5.22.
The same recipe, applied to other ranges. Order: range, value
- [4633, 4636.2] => 5.98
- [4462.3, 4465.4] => 4.31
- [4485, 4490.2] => 5.13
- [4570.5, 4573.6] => 5.62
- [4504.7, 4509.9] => 5.82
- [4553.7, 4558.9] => 5.47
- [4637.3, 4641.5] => 5.63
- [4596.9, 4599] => 5.58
